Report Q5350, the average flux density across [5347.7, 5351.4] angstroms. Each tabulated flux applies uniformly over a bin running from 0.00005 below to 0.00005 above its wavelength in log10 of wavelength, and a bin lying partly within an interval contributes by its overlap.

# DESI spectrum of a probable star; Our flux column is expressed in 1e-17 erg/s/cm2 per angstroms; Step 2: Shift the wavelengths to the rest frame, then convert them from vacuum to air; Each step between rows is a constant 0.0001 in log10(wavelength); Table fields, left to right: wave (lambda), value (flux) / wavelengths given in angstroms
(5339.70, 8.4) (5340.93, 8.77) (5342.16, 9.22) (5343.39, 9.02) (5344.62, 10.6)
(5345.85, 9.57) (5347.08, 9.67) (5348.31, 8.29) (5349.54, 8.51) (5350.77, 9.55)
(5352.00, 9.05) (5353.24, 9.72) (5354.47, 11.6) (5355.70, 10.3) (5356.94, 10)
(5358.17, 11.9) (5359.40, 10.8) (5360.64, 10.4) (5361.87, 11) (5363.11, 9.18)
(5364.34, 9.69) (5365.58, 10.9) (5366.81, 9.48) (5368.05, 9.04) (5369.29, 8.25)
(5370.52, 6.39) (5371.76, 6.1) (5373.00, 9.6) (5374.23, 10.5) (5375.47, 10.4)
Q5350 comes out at 8.8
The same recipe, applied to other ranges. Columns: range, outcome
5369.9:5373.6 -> 7.35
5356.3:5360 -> 10.9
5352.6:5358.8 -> 10.7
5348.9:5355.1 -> 9.69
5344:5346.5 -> 10.1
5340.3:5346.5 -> 9.44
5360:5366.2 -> 10.2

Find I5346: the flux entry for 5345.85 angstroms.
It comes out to 9.57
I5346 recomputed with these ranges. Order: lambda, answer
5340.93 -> 8.77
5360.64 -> 10.4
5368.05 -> 9.04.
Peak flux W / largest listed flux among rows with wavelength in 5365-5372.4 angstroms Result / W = 10.9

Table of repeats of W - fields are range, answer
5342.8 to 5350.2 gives 10.6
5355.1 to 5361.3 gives 11.9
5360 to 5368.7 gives 11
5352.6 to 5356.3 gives 11.6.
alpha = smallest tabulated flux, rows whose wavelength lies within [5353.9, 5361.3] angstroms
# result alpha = 10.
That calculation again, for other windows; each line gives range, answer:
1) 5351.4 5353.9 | 9.05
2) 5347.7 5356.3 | 8.29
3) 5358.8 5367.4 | 9.18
